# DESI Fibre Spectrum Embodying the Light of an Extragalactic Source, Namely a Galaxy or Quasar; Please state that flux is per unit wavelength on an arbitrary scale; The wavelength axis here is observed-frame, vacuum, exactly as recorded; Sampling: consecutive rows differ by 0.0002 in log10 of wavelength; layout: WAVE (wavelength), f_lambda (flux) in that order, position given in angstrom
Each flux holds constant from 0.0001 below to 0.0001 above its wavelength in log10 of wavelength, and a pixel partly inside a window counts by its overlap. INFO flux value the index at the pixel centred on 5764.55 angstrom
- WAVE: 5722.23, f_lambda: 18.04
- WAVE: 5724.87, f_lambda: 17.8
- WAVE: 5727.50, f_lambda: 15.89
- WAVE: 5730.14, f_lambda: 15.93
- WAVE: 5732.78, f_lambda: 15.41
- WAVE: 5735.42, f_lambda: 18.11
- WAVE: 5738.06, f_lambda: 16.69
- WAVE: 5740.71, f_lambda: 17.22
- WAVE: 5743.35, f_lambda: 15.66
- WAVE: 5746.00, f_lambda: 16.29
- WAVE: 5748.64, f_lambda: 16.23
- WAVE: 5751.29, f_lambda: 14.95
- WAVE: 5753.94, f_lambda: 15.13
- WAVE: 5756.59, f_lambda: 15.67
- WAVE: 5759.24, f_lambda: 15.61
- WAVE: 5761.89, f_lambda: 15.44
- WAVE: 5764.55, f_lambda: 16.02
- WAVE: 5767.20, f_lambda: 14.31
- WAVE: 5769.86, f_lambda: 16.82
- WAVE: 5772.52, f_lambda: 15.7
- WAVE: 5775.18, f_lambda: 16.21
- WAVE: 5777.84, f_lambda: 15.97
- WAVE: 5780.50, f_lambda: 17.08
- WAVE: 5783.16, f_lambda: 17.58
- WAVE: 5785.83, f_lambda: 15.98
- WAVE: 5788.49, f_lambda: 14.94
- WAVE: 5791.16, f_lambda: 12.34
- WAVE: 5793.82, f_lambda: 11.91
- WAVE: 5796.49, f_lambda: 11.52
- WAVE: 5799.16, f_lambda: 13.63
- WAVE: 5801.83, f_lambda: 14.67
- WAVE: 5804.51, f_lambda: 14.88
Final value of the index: 16.02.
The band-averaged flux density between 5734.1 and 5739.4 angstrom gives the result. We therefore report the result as 17.4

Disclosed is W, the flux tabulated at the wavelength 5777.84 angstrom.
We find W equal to 15.97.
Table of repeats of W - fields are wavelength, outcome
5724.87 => 17.8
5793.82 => 11.91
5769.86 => 16.82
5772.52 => 15.7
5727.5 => 15.89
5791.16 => 12.34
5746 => 16.29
